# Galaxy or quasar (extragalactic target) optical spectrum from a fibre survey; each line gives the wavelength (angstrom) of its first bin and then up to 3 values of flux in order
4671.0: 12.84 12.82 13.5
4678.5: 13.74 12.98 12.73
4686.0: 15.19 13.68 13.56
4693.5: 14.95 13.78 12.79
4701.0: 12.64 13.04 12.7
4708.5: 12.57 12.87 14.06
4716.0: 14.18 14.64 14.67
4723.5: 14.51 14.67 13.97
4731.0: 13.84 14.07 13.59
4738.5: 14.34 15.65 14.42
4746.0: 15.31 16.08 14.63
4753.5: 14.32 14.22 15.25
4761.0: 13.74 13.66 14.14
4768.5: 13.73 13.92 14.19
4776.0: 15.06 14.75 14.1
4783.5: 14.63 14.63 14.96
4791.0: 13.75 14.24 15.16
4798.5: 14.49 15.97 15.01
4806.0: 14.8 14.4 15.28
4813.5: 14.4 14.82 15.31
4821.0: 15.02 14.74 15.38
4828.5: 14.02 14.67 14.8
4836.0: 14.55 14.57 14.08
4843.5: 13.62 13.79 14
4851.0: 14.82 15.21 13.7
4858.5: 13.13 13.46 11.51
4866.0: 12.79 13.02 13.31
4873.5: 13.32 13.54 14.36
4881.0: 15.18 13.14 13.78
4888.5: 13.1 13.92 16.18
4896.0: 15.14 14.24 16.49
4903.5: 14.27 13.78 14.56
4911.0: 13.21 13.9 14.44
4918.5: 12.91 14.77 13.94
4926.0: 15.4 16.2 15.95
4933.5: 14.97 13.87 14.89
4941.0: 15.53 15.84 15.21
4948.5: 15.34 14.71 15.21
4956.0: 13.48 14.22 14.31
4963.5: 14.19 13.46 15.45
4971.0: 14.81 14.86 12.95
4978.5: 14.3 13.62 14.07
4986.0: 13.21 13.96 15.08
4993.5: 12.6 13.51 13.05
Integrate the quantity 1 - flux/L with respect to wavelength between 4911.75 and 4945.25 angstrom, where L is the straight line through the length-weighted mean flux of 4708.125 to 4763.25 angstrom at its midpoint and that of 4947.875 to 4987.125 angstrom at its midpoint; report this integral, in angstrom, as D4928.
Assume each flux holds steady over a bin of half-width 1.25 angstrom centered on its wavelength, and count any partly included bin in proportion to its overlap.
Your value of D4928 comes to -1.2 angstrom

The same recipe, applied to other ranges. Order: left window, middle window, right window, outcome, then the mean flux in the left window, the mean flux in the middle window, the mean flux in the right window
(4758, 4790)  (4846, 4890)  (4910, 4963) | 2.8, 14.3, 13.6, 14.7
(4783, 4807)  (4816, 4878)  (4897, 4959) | 3.0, 14.8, 14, 14.7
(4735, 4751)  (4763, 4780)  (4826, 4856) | 0.6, 14.9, 14.2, 14.4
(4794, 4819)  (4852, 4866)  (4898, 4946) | 1.4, 14.9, 13.4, 14.7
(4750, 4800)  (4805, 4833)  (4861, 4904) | -1.2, 14.4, 14.8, 13.9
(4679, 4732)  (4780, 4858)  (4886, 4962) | -2.2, 13.7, 14.6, 14.7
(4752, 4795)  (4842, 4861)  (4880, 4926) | 0.4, 14.3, 14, 14.3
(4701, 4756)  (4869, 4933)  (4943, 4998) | -0.6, 14.2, 14.4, 14.3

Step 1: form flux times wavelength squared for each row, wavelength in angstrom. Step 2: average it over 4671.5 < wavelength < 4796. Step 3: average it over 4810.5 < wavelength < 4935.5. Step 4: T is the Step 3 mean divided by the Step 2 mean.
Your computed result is 1.08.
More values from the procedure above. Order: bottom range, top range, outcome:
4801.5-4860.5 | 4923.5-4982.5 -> 1.06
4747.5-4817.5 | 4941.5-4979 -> 1.08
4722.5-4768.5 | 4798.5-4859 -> 1.05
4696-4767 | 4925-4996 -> 1.13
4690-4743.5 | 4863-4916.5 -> 1.08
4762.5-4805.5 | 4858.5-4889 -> 0.96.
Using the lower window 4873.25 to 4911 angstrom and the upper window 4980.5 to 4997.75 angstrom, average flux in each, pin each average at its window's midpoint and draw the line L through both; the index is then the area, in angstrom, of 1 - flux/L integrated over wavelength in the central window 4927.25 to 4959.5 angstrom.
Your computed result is -2.40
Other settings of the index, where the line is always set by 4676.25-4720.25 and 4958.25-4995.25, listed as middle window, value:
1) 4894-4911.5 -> -0.9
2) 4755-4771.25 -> -0.5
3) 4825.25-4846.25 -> -0.9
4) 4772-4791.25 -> -1.2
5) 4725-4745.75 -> -1.1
